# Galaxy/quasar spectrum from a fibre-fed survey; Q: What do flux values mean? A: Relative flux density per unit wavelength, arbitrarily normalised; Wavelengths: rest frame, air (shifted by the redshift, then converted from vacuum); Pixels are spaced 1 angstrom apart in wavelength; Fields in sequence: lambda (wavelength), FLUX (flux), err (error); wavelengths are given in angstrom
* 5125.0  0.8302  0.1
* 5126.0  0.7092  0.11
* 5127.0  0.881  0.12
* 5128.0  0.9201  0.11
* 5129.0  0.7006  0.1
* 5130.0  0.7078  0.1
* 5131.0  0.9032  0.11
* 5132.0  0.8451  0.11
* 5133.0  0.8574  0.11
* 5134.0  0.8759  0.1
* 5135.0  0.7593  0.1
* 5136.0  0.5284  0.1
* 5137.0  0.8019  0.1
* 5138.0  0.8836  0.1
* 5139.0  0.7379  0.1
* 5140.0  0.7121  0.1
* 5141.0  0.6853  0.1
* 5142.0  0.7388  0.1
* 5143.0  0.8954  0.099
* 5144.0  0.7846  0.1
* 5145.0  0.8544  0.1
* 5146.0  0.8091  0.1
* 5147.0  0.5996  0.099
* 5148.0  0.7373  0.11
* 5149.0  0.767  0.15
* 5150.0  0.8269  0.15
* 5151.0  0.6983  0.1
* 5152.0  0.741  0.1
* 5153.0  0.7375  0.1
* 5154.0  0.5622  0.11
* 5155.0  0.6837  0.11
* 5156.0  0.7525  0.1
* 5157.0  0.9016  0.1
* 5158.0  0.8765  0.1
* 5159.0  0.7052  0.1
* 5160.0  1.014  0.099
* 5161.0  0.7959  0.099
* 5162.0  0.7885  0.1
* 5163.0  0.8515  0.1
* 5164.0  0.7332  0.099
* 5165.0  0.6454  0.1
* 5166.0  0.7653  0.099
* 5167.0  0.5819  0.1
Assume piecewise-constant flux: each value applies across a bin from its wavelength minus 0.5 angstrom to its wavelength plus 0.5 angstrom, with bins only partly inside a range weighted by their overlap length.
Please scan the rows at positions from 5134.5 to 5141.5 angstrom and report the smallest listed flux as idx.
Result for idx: 0.5284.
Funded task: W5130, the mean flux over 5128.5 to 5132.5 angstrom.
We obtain 0.789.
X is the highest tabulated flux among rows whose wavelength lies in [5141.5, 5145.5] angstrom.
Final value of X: 0.8954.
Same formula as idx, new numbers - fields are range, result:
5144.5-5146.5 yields 0.8091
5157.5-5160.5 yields 0.7052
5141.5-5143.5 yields 0.7388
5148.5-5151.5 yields 0.6983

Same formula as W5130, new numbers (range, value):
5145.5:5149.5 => 0.728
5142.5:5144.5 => 0.84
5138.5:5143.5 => 0.754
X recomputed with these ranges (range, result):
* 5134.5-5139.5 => 0.8836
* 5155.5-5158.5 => 0.9016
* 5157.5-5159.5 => 0.8765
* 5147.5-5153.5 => 0.8269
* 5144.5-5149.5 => 0.8544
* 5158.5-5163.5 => 1.014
